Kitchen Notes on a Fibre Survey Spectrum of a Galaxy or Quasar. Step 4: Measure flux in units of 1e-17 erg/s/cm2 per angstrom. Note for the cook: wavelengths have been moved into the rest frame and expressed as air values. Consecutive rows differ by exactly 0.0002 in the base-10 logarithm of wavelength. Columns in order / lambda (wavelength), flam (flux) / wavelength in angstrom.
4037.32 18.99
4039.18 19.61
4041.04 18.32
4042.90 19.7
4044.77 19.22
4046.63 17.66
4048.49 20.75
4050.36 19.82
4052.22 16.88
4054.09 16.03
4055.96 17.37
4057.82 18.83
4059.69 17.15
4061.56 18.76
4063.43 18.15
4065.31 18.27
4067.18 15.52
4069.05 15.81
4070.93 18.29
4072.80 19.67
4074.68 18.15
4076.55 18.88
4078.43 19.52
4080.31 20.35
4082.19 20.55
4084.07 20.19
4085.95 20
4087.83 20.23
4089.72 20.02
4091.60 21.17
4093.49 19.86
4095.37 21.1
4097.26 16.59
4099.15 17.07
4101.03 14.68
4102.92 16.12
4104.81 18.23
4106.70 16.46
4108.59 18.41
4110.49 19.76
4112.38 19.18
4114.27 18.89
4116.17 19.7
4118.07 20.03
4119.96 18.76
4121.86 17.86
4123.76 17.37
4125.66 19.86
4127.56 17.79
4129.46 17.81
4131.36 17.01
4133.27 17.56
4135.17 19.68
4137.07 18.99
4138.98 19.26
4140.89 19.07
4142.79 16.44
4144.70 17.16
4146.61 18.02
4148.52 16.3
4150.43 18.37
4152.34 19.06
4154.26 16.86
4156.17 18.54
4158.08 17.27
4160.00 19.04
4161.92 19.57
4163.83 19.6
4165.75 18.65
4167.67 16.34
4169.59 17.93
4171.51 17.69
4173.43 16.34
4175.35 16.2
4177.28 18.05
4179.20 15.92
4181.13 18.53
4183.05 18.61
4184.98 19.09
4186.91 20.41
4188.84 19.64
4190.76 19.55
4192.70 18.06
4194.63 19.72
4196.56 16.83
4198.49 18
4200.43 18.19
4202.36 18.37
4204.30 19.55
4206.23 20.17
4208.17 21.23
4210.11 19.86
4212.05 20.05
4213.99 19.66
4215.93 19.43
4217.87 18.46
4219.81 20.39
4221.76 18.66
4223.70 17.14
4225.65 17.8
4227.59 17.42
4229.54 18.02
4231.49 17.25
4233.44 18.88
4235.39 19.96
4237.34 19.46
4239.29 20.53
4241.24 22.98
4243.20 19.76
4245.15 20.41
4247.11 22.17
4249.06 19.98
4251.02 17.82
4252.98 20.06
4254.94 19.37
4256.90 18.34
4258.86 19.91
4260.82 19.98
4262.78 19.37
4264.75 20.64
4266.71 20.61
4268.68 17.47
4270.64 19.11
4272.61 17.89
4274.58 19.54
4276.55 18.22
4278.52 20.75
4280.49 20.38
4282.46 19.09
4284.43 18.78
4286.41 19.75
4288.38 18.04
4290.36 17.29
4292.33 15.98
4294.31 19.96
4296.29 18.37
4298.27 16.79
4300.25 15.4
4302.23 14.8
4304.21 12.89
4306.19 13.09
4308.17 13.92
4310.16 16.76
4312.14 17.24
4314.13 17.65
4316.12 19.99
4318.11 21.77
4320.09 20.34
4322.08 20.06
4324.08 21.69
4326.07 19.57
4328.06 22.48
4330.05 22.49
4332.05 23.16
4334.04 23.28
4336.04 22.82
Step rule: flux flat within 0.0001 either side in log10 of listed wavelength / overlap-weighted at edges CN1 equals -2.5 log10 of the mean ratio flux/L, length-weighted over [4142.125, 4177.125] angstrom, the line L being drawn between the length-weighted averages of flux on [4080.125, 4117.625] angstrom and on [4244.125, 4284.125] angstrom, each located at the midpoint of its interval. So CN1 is 0.08 mag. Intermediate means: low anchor 18.9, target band 17.8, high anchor 19.5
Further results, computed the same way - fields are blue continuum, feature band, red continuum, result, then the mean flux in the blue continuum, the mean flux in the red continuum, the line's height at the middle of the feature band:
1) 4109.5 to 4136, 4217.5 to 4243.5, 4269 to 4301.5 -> -0.032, 18.7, 18.4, 18.5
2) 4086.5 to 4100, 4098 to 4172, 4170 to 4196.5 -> 0.045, 19.5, 18.2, 18.9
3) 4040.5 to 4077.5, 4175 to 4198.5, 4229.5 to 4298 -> 0.026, 18.2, 19.3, 18.9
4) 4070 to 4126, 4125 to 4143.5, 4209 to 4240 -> 0.032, 18.9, 18.9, 18.9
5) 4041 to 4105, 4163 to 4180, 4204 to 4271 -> 0.101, 18.5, 19.5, 19.1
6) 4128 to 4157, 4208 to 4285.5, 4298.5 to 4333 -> -0.067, 18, 18.4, 18.2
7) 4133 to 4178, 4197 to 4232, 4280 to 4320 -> -0.065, 18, 17.4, 17.8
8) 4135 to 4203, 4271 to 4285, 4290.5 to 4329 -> -0.079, 18.2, 17.8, 17.9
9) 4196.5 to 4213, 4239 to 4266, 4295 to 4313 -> -0.151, 19.3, 15.5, 17.5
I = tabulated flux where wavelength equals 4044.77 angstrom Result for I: 19.22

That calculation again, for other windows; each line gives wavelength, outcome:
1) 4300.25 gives 15.4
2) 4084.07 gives 20.19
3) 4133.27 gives 17.56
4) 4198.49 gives 18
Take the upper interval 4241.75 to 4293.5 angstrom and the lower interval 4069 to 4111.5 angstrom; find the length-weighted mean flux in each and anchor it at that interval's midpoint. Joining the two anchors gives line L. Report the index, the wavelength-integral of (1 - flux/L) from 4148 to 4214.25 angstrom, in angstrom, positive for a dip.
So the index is 1.9 angstrom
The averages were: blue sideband 18.8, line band 18.5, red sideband 19.3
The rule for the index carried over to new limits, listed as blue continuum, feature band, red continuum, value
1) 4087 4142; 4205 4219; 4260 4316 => -1.3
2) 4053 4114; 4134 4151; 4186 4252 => 0.6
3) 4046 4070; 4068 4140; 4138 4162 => -3.3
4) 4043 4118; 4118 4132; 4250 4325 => 0.2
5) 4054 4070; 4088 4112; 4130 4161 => -0.9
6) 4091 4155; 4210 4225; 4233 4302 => -0.2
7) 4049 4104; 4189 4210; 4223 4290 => 0.0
